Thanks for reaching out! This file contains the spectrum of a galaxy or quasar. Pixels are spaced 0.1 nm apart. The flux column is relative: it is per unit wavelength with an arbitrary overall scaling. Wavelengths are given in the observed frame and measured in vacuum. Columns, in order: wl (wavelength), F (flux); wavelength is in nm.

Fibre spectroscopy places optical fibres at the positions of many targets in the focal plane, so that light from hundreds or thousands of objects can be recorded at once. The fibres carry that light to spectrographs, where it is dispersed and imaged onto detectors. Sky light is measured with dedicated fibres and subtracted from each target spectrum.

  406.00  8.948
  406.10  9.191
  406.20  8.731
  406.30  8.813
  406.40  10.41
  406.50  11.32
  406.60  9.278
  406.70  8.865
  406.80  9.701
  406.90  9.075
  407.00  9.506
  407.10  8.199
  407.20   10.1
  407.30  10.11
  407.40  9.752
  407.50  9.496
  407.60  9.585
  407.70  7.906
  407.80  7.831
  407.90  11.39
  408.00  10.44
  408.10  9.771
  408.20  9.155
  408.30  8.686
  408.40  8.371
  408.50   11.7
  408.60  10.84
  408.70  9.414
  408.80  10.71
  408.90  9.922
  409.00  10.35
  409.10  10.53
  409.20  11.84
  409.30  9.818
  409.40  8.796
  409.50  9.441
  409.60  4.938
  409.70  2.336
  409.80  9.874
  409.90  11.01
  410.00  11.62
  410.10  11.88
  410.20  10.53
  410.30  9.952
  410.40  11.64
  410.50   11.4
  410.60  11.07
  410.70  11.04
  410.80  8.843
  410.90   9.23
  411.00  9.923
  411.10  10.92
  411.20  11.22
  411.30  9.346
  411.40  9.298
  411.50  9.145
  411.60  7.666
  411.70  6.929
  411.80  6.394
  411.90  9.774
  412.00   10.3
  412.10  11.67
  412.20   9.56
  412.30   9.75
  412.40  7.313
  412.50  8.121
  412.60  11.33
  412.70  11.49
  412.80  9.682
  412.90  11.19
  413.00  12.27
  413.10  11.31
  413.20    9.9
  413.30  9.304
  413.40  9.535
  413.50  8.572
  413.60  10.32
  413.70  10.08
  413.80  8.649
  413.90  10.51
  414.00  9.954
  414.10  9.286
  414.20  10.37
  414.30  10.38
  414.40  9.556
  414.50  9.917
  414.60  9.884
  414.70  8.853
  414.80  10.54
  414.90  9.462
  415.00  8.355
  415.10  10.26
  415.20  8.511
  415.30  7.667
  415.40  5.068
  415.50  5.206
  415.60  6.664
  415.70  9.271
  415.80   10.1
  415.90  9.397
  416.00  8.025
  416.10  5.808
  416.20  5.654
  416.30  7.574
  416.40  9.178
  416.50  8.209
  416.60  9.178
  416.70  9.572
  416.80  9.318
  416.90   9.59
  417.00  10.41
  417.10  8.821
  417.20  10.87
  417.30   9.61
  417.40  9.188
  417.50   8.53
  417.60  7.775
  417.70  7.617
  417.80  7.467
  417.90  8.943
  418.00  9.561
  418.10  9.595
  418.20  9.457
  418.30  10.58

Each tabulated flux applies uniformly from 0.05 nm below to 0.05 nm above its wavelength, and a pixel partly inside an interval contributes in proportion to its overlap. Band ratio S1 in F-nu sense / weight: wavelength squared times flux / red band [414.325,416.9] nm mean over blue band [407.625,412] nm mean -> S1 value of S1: 0.9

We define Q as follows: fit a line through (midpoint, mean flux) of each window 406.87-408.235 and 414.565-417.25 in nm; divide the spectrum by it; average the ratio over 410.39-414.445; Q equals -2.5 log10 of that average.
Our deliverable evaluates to -0.10 mag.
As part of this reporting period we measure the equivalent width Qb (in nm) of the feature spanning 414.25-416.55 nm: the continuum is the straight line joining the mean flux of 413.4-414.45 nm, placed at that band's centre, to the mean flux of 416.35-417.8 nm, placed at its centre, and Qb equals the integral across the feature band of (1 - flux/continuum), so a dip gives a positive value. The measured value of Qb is 0.25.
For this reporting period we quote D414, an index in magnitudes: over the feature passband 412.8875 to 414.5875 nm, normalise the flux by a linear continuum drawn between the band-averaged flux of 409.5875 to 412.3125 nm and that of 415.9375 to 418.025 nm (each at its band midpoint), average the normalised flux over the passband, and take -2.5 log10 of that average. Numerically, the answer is -0.10 mag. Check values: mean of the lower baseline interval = 9.61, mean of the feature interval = 10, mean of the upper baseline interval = 8.61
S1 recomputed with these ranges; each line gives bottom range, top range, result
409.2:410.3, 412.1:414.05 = 1.10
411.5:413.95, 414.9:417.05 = 0.87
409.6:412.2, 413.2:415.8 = 0.96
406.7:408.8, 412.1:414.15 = 1.07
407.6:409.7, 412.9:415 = 1.08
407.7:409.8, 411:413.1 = 1.06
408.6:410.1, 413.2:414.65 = 1.05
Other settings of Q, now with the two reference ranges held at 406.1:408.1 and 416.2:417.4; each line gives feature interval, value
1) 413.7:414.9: -0.06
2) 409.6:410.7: -0.06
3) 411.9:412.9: -0.07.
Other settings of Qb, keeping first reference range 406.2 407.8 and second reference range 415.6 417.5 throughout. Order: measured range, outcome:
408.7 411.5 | -0.21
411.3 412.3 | 0.01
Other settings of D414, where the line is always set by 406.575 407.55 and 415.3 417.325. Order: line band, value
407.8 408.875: -0.08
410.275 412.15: -0.10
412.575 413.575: -0.19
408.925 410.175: -0.03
